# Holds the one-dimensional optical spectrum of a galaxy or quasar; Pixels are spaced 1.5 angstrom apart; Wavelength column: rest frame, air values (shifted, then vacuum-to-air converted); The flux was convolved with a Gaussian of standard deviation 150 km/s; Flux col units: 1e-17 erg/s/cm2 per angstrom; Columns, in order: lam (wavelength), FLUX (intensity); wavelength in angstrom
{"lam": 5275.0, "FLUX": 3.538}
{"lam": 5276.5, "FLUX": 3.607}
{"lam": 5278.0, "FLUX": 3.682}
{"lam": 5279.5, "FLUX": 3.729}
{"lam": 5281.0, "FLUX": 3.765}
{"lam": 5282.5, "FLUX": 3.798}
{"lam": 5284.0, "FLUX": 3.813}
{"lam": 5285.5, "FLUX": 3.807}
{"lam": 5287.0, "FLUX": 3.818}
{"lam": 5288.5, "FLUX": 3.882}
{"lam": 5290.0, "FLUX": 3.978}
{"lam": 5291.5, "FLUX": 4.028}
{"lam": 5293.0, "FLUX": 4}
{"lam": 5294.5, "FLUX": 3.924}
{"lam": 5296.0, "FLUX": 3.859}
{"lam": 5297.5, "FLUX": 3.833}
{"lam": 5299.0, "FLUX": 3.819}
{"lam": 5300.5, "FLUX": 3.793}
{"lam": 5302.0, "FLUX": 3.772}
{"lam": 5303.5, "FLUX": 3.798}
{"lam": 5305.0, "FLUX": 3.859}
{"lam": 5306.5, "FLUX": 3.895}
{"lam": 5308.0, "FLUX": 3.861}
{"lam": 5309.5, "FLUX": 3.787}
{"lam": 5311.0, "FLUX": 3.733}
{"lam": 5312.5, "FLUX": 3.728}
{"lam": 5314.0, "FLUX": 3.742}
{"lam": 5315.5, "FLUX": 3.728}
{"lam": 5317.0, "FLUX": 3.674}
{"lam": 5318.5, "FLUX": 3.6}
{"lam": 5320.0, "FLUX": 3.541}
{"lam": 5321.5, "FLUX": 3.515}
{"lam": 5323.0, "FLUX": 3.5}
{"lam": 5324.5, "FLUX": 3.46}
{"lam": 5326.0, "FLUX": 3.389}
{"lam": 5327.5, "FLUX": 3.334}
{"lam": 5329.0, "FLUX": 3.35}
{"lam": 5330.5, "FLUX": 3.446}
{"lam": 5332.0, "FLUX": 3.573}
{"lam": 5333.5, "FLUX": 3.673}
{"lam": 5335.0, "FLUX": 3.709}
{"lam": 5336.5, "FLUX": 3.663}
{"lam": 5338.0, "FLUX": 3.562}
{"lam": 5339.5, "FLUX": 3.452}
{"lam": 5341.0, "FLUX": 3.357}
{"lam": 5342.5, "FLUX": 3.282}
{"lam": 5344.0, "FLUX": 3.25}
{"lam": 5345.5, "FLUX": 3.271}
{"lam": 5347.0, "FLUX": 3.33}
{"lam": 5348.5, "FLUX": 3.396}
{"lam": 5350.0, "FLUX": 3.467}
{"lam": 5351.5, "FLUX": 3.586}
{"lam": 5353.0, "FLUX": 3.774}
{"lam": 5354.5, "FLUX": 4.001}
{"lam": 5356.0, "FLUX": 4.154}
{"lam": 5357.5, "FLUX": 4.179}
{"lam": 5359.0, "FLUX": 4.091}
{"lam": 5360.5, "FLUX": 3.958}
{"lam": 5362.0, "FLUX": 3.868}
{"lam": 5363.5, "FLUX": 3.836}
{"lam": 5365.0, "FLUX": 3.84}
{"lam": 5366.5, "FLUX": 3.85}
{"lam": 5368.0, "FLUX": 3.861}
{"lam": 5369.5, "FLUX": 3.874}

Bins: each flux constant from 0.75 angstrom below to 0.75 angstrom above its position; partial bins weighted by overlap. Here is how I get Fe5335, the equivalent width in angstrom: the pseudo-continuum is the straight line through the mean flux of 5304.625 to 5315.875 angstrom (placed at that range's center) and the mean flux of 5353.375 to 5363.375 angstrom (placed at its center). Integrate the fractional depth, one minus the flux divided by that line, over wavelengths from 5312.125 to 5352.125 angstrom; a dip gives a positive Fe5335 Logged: 4.0 angstrom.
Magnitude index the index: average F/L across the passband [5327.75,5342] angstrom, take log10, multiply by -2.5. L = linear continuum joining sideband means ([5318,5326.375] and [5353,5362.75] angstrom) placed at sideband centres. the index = 0.05 mag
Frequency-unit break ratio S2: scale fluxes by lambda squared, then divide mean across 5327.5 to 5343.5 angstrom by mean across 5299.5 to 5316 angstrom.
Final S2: 0.9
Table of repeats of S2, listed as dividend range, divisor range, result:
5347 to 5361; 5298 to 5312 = 1.02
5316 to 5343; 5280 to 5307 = 0.92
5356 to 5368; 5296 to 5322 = 1.08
